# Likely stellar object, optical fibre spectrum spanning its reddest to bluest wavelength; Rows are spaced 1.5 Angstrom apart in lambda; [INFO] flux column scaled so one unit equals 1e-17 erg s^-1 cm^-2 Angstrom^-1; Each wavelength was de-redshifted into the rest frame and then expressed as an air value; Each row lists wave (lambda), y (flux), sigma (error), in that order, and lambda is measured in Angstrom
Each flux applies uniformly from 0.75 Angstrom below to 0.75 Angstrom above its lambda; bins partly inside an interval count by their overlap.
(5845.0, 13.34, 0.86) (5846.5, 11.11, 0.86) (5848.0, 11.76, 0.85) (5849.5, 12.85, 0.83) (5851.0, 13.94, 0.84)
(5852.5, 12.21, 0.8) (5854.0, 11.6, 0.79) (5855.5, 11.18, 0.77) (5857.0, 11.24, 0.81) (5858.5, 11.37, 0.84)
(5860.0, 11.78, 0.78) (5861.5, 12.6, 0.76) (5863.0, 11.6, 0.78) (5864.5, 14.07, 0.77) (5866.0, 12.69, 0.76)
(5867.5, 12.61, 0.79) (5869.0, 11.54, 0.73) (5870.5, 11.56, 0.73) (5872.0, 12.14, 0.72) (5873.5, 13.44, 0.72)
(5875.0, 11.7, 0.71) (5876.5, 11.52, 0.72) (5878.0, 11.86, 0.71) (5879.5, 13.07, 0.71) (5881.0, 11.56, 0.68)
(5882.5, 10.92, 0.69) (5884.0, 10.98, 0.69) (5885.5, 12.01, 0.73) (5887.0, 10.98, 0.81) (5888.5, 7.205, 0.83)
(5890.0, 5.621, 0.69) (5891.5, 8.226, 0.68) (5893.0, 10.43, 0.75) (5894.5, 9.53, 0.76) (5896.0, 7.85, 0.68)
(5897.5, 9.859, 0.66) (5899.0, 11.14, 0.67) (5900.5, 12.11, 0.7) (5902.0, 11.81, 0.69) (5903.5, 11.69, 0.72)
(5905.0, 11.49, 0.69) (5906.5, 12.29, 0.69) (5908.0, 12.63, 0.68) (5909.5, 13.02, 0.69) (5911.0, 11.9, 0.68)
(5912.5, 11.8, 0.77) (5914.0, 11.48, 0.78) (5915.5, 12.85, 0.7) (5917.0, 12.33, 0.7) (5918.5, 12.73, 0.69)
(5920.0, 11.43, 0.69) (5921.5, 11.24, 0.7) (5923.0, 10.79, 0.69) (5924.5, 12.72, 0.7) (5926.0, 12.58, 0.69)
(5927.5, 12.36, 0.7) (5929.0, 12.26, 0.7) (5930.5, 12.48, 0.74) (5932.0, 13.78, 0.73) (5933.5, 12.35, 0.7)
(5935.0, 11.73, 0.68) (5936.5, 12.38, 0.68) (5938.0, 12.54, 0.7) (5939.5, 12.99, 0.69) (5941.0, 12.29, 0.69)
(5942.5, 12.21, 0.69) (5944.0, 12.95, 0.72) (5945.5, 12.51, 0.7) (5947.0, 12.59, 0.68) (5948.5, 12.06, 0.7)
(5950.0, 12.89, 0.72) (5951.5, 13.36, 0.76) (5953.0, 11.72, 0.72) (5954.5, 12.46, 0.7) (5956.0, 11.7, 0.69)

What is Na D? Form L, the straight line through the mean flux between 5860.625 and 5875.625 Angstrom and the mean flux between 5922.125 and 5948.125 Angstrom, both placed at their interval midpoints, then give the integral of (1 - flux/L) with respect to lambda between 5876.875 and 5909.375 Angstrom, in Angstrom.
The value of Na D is 4.5 Angstrom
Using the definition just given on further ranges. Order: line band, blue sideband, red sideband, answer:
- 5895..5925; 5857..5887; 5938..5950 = 1.6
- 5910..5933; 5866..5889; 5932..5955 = 0.0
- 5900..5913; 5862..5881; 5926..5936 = 0.3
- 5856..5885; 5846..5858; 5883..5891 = -3.9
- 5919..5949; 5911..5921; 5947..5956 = -0.1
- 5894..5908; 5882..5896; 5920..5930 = -0.9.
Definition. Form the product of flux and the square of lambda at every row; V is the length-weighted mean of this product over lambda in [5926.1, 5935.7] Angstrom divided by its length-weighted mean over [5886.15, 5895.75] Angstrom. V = 1.46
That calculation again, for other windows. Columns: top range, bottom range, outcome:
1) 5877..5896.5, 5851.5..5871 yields 0.84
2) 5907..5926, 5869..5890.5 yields 1.10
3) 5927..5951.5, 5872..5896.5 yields 1.22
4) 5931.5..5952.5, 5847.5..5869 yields 1.06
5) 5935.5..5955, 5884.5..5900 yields 1.36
